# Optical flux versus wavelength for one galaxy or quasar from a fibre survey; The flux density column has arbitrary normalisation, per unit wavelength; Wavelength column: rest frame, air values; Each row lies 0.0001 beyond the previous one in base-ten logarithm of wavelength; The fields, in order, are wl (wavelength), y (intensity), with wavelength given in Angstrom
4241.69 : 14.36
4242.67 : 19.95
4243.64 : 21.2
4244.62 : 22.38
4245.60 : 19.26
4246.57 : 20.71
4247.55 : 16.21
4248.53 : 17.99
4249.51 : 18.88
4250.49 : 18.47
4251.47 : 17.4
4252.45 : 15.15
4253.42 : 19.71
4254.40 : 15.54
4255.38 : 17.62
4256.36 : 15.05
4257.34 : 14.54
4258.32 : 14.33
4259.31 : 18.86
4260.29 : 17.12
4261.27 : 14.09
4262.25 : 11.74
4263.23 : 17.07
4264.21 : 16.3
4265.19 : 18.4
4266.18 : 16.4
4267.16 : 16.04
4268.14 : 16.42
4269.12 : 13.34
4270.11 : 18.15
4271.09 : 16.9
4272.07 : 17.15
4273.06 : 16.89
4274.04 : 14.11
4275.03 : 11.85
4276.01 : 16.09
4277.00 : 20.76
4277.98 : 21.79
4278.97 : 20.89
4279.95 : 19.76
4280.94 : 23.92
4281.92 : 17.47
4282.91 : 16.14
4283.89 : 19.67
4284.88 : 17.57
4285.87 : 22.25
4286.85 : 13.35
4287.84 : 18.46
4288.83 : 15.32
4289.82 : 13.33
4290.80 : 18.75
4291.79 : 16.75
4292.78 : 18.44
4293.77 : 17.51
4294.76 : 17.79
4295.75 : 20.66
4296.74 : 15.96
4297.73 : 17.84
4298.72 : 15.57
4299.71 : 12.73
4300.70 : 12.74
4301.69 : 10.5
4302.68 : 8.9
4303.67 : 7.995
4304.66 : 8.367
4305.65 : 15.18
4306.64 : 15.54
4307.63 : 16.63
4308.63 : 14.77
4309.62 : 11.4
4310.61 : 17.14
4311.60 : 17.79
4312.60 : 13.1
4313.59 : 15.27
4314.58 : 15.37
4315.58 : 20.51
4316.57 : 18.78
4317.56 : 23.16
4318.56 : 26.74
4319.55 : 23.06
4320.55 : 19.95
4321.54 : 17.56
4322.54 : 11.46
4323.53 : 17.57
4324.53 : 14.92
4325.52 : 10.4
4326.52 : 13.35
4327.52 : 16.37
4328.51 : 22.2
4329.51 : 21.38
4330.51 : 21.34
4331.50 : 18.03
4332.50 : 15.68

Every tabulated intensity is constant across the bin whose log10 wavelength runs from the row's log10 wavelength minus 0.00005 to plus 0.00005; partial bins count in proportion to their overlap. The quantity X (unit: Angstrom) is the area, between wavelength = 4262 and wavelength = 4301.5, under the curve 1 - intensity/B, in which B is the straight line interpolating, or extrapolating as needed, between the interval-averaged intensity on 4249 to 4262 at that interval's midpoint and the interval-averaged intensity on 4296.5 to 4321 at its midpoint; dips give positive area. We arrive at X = -2.1 Angstrom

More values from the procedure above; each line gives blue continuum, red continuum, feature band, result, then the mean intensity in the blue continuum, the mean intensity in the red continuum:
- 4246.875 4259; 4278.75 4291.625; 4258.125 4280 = 1.0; 16.8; 18.1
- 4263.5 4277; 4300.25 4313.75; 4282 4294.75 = -2.3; 16.2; 13.2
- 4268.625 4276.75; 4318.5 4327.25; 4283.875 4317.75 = 1.1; 15.7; 16.7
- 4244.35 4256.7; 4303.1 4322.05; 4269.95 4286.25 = -0.8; 18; 16.7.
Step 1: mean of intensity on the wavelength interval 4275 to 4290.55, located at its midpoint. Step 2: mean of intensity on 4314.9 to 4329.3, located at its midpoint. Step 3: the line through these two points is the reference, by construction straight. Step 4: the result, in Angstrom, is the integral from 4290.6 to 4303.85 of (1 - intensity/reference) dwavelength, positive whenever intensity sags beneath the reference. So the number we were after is 2.2 Angstrom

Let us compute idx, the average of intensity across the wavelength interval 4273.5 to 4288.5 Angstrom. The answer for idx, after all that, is 18.2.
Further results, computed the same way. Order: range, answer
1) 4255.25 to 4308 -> 16.2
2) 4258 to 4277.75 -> 16.2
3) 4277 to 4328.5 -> 16.7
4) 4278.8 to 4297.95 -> 18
